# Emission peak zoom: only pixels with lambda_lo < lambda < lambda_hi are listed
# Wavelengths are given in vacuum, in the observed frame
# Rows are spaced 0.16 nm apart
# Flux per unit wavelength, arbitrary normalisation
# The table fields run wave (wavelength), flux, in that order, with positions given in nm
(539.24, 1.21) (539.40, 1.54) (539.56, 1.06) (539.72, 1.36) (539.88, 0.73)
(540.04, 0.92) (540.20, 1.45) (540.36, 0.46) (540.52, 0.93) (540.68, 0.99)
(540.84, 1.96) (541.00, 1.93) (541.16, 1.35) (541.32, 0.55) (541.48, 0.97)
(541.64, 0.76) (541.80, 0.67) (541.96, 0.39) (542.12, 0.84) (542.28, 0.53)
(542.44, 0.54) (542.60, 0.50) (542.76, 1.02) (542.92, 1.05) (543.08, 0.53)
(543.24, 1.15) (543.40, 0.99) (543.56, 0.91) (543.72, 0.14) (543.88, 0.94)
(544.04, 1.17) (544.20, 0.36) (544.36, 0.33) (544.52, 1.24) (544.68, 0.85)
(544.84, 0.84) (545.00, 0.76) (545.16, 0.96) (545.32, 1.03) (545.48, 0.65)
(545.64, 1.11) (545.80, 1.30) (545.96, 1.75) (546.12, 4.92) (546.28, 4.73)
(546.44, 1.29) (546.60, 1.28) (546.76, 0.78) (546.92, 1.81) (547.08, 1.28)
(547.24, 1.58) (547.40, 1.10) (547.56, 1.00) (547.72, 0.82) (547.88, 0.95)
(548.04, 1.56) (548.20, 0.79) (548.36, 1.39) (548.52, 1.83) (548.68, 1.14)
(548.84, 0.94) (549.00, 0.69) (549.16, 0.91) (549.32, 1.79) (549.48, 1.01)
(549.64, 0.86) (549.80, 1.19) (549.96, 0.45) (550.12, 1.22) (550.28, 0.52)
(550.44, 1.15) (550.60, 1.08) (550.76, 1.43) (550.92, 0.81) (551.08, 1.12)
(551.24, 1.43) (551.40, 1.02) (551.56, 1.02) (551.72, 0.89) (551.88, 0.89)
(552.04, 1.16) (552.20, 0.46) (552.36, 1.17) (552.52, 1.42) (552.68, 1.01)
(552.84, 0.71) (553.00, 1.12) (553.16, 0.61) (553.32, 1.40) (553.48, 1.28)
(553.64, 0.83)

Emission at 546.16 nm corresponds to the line [O III] 5007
